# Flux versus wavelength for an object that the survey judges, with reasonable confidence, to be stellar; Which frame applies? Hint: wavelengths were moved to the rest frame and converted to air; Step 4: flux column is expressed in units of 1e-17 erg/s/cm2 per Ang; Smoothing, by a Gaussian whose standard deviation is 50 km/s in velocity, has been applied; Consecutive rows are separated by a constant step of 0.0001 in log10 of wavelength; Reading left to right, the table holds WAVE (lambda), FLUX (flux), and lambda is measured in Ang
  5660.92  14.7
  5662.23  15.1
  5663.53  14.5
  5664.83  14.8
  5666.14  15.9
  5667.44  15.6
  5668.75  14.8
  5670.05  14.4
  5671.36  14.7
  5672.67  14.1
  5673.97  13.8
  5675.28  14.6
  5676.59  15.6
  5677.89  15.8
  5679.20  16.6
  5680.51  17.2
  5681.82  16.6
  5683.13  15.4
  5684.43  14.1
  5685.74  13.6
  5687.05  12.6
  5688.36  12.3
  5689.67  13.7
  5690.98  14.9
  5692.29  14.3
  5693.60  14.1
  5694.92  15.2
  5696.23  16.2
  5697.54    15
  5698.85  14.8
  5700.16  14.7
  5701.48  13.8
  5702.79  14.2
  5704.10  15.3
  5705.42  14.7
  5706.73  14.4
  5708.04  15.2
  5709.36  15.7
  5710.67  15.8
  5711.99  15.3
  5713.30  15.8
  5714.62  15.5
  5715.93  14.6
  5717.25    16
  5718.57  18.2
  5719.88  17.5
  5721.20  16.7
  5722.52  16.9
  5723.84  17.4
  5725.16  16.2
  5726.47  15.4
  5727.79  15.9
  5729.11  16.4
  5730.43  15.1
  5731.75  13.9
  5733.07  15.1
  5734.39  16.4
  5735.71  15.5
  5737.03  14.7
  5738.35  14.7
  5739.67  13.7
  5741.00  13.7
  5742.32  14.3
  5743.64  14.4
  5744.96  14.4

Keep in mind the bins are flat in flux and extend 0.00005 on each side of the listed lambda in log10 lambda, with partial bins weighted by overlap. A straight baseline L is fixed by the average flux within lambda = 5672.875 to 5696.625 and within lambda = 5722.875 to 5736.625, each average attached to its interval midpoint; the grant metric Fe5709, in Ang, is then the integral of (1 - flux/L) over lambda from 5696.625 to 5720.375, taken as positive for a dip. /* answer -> -0.1 Ang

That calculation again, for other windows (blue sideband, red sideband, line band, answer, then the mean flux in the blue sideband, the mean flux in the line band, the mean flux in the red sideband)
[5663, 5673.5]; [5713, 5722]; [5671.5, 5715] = 2.0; 14.8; 14.9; 16.4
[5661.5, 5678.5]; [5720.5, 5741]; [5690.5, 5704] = 0.4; 14.9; 14.7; 15.5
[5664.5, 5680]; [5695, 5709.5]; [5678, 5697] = 0.2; 15.1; 14.8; 14.9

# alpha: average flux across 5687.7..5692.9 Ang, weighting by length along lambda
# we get 13.8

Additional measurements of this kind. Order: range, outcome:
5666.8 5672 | 14.9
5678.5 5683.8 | 16.4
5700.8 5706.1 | 14.5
